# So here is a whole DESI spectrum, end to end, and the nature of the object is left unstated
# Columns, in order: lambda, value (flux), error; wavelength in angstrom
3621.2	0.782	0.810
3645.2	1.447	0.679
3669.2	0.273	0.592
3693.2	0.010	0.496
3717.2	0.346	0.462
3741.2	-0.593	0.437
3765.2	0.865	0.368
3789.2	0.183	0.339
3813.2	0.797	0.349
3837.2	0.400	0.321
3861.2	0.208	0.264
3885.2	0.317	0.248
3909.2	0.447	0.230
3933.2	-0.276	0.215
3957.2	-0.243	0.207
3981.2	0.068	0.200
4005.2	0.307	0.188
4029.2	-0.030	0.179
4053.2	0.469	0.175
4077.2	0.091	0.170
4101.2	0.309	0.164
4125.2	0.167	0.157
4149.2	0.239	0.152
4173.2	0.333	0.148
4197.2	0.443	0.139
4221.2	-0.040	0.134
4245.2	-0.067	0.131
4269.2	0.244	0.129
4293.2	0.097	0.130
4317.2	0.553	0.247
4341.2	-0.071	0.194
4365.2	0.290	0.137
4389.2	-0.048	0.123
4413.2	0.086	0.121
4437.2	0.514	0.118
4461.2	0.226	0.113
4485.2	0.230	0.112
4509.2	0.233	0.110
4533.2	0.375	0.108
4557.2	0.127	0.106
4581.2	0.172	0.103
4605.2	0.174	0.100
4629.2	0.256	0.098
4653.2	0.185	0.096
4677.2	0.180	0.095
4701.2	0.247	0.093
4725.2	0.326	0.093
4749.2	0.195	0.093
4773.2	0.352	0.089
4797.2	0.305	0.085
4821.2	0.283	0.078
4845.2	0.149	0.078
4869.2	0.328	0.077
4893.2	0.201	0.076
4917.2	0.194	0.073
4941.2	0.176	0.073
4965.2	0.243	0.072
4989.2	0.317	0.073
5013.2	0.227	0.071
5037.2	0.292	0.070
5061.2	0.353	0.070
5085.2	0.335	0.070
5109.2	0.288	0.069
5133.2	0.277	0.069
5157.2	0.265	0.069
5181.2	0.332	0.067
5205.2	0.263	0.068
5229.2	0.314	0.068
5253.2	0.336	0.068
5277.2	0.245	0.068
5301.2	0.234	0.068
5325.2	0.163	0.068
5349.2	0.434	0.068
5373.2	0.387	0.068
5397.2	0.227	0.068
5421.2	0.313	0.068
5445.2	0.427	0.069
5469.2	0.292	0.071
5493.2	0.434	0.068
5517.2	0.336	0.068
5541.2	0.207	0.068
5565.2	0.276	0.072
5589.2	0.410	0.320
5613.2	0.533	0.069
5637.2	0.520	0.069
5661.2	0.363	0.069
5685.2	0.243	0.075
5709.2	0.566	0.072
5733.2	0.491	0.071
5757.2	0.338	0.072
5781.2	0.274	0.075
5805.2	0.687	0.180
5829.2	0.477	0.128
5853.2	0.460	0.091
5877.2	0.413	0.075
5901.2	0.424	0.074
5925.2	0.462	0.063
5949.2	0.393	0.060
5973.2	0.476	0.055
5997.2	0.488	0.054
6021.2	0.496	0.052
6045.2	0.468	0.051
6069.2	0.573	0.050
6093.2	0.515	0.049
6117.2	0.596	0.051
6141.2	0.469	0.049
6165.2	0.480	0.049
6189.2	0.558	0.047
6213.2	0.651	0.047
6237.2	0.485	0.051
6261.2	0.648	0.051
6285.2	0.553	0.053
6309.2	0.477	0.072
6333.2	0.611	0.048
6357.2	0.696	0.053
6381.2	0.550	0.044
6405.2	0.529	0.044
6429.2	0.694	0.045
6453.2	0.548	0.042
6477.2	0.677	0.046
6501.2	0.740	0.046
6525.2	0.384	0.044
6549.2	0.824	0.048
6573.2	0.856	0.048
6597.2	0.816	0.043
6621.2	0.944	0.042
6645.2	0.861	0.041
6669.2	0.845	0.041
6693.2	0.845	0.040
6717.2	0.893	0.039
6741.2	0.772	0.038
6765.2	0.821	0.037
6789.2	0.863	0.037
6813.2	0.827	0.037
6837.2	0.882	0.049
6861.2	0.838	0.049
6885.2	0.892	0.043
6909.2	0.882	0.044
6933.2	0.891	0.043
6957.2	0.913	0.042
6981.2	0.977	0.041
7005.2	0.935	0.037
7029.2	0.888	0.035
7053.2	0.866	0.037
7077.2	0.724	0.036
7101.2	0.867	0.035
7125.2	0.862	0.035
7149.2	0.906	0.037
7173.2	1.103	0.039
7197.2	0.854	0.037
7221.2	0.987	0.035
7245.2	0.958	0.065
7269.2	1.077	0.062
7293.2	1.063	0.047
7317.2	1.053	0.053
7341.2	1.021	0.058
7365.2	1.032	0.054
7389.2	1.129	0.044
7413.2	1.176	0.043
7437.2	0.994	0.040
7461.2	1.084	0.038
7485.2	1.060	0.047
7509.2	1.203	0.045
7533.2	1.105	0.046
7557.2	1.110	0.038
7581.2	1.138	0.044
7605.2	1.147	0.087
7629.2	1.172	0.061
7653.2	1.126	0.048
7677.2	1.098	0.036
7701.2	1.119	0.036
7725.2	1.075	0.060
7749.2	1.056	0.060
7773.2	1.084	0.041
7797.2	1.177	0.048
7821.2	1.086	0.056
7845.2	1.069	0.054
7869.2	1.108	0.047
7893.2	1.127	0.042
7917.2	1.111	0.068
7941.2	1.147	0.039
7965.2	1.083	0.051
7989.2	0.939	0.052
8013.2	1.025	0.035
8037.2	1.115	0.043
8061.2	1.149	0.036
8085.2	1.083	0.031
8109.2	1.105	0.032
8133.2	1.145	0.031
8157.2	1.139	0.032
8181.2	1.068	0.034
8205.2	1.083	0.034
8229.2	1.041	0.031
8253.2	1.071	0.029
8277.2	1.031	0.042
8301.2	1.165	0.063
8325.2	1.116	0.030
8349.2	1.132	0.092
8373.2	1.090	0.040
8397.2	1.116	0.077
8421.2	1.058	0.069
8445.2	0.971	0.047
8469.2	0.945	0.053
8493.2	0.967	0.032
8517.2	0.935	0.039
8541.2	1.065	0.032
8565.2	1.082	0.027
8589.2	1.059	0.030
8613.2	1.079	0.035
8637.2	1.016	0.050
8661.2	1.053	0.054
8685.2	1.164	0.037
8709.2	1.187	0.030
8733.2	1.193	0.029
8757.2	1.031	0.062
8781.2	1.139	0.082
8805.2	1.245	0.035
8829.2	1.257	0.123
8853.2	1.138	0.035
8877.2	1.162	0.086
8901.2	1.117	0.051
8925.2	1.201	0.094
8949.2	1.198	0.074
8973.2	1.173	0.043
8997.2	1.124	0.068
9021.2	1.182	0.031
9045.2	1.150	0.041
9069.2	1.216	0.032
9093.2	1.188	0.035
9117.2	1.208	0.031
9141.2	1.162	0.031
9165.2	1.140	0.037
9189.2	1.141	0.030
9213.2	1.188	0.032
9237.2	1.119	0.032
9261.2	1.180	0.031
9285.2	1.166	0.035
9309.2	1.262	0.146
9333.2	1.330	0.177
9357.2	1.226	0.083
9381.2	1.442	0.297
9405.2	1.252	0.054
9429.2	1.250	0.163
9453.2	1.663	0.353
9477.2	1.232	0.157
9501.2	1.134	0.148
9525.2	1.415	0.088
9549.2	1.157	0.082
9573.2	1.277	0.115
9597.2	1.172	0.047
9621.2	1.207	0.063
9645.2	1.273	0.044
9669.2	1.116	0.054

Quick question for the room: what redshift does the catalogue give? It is 0.64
